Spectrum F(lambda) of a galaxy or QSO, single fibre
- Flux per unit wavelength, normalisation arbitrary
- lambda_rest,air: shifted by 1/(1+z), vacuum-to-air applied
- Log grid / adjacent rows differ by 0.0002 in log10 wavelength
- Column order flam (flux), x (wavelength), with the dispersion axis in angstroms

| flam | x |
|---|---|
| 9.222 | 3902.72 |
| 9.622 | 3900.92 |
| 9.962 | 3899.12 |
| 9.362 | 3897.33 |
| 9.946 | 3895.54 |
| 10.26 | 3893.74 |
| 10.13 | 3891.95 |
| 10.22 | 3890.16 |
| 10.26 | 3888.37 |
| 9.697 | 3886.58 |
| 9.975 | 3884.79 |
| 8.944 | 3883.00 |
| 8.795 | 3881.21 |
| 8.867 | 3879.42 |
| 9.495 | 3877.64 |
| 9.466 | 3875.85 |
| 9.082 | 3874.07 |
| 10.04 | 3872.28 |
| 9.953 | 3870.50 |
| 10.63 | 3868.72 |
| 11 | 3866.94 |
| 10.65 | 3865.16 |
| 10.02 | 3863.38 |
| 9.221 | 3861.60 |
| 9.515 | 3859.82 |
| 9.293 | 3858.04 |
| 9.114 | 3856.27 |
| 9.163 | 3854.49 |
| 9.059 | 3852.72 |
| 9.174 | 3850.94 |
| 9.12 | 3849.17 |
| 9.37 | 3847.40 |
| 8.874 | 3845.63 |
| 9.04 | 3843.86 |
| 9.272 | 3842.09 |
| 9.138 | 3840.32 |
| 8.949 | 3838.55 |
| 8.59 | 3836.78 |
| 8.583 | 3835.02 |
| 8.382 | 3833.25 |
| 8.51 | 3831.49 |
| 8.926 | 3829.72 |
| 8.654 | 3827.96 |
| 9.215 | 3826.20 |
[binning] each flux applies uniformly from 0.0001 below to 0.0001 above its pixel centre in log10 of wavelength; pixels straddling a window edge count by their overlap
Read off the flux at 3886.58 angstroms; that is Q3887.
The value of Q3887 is 9.697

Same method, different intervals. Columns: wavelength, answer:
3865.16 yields 10.65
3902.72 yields 9.222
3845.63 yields 8.874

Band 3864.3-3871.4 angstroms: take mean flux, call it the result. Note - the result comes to 10.6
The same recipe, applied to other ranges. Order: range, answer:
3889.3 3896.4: 10.1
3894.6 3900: 9.77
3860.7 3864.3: 9.62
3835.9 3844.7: 8.99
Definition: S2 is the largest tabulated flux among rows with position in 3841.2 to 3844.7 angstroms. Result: 9.272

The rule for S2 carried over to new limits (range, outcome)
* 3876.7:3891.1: 10.26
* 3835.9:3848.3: 9.37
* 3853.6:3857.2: 9.163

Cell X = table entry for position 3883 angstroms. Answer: 8.944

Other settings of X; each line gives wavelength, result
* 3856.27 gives 9.114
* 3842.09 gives 9.272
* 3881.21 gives 8.795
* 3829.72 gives 8.926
